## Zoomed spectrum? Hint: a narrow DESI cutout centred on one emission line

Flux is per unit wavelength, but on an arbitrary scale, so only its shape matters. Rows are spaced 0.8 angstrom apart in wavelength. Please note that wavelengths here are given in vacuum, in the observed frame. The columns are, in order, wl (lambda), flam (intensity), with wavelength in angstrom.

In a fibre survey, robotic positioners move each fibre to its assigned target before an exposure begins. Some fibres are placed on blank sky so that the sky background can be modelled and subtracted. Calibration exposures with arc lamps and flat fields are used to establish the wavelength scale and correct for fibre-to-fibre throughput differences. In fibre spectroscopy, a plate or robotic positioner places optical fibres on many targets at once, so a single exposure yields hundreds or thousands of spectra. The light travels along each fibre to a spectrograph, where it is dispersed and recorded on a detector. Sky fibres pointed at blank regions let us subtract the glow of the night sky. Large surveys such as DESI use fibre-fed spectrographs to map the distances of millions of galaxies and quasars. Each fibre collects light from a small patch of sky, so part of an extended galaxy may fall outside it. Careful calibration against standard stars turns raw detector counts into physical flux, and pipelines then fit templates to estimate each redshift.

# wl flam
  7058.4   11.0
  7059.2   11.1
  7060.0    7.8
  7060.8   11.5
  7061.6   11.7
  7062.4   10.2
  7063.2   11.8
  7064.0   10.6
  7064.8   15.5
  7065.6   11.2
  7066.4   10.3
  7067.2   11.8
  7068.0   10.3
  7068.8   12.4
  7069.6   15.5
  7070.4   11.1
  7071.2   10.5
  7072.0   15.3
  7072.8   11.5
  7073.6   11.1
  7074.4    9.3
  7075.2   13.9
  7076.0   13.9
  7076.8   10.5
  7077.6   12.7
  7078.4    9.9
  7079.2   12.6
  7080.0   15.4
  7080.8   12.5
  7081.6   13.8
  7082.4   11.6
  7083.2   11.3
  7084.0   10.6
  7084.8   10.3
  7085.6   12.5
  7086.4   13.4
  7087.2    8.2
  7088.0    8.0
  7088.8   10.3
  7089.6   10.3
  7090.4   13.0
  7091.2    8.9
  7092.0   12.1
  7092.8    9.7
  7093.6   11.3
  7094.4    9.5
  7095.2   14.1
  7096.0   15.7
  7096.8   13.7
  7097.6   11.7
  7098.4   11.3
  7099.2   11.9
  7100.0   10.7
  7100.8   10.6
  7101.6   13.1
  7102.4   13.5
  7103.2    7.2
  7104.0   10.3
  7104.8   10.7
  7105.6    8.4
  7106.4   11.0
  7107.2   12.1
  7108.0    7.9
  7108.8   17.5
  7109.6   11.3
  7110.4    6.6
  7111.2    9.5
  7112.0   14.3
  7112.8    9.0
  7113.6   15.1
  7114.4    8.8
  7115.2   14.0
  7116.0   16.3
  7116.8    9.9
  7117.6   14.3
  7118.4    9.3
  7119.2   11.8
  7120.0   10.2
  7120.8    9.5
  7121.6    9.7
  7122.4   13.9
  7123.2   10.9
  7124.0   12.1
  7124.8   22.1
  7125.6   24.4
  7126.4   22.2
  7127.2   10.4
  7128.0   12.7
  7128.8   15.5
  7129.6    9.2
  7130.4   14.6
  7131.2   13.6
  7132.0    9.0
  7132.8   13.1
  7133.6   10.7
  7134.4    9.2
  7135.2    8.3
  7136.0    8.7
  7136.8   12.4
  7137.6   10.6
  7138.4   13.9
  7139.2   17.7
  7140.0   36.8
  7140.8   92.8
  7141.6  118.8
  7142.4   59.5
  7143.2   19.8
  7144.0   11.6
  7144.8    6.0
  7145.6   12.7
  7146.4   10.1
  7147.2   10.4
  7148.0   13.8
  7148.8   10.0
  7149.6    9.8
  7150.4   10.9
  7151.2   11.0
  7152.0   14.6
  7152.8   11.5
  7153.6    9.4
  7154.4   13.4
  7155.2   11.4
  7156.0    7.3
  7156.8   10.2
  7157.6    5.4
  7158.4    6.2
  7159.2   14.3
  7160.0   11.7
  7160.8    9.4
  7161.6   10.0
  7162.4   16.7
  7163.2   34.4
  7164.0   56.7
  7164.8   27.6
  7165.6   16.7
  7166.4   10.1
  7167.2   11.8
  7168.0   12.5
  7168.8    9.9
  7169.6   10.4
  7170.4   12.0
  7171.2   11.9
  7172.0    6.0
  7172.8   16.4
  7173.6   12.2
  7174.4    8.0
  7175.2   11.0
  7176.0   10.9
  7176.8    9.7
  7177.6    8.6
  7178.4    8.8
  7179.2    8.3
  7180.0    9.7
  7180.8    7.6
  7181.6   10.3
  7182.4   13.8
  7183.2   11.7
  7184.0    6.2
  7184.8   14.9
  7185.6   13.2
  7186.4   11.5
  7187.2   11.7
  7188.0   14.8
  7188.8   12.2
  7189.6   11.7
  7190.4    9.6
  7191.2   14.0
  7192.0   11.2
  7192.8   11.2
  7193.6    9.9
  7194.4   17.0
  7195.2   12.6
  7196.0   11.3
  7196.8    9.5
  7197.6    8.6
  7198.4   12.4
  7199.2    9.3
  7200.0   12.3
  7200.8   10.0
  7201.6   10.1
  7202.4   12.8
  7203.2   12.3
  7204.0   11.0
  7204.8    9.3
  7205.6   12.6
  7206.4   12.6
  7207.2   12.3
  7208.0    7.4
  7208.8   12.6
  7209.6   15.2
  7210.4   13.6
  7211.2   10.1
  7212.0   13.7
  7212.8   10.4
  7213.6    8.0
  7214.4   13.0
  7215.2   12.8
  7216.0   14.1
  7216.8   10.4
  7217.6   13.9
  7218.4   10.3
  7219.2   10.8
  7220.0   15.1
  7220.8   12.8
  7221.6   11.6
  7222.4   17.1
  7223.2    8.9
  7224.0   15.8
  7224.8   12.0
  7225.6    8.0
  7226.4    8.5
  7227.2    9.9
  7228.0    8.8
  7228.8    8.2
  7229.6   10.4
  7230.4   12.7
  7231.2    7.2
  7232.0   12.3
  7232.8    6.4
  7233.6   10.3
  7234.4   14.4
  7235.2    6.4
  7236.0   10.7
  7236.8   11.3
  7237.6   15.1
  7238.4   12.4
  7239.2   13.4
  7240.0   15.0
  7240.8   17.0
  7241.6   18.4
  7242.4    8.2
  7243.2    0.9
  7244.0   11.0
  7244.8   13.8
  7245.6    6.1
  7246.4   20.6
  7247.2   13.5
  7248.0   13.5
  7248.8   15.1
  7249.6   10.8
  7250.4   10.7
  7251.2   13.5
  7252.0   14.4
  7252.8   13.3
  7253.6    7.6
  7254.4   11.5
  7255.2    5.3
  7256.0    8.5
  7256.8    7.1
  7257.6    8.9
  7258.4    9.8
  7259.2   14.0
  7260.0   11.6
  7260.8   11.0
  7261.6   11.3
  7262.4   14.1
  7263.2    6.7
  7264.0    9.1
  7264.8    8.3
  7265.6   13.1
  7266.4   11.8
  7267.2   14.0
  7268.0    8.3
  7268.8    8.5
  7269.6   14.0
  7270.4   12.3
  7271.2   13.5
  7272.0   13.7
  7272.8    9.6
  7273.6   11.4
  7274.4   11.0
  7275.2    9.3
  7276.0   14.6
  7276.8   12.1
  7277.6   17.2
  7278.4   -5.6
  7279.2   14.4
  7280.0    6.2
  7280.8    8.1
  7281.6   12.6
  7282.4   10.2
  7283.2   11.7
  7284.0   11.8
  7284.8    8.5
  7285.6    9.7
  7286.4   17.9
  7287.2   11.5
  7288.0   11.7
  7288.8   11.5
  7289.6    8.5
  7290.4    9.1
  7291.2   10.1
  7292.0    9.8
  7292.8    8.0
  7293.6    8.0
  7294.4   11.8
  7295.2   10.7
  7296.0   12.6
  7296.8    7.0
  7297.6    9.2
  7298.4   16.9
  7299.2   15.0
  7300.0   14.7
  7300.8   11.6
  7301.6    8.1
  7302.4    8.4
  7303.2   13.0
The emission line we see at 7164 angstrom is [N II] 6583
